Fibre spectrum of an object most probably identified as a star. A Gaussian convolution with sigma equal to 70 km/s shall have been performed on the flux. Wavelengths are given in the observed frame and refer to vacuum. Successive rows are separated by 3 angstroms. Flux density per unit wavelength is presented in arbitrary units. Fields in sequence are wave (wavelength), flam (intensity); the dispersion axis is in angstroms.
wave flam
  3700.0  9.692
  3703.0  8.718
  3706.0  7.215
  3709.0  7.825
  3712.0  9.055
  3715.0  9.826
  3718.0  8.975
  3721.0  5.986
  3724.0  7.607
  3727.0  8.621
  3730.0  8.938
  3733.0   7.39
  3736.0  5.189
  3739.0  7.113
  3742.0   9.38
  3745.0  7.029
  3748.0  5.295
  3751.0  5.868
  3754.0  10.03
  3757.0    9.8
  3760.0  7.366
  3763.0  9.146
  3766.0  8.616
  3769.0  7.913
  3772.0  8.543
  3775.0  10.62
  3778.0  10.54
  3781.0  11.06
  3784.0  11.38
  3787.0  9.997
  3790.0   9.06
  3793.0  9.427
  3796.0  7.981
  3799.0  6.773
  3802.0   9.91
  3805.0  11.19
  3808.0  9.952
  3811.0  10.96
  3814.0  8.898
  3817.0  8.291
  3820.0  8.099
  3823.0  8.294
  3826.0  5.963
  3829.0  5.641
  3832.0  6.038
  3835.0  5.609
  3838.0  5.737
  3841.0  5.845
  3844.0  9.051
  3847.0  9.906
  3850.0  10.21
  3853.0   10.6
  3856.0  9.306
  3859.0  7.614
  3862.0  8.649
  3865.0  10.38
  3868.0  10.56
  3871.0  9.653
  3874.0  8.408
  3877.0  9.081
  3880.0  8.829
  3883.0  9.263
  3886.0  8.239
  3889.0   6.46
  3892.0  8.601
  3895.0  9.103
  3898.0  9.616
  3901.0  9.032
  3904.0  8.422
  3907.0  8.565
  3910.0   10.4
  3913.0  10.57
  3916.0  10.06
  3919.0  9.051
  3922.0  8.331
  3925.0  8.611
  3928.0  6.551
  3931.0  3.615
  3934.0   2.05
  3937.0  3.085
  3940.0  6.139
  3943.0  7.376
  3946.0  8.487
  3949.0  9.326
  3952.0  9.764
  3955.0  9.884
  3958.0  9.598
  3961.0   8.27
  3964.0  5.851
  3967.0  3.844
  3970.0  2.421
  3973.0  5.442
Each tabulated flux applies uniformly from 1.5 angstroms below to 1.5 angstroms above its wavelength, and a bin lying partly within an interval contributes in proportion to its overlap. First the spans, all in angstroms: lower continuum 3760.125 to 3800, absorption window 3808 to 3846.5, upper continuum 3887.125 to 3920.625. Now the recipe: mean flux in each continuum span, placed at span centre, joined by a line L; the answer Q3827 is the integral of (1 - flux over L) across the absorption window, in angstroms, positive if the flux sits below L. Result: 6.96 angstroms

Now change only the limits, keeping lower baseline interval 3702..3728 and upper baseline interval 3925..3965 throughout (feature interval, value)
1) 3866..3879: -3.64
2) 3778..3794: -4.95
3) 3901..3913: -3.51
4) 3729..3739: 1.25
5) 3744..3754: 1.74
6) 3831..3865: -3.14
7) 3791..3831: -4.40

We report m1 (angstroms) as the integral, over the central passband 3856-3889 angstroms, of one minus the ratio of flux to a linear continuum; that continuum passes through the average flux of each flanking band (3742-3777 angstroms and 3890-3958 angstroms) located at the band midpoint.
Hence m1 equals -3.4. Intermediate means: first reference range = 8.29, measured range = 8.96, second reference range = 8.05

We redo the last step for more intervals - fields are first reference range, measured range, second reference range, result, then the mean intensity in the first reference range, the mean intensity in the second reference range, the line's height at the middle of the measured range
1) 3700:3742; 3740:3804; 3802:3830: -3.5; 8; 8.71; 8.38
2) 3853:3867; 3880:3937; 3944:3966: 5.7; 9.22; 8.6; 8.9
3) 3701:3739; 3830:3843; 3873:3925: 4.0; 7.94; 8.94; 8.59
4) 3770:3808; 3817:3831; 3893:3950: 3.2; 9.69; 7.8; 9.19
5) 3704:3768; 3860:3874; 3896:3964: -2.8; 7.92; 8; 7.97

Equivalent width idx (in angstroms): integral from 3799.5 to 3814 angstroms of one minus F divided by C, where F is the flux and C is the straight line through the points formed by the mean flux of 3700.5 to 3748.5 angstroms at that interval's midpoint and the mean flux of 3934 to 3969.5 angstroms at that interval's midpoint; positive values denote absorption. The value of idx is -4.8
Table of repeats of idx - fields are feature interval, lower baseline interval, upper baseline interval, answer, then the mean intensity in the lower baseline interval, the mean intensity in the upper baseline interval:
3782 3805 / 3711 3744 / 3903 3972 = -4.7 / 7.98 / 7.38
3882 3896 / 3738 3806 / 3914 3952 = -1.3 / 8.87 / 7.05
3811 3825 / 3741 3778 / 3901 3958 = -0.6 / 8.38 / 7.87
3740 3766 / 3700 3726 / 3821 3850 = -0.5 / 8.25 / 7.09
